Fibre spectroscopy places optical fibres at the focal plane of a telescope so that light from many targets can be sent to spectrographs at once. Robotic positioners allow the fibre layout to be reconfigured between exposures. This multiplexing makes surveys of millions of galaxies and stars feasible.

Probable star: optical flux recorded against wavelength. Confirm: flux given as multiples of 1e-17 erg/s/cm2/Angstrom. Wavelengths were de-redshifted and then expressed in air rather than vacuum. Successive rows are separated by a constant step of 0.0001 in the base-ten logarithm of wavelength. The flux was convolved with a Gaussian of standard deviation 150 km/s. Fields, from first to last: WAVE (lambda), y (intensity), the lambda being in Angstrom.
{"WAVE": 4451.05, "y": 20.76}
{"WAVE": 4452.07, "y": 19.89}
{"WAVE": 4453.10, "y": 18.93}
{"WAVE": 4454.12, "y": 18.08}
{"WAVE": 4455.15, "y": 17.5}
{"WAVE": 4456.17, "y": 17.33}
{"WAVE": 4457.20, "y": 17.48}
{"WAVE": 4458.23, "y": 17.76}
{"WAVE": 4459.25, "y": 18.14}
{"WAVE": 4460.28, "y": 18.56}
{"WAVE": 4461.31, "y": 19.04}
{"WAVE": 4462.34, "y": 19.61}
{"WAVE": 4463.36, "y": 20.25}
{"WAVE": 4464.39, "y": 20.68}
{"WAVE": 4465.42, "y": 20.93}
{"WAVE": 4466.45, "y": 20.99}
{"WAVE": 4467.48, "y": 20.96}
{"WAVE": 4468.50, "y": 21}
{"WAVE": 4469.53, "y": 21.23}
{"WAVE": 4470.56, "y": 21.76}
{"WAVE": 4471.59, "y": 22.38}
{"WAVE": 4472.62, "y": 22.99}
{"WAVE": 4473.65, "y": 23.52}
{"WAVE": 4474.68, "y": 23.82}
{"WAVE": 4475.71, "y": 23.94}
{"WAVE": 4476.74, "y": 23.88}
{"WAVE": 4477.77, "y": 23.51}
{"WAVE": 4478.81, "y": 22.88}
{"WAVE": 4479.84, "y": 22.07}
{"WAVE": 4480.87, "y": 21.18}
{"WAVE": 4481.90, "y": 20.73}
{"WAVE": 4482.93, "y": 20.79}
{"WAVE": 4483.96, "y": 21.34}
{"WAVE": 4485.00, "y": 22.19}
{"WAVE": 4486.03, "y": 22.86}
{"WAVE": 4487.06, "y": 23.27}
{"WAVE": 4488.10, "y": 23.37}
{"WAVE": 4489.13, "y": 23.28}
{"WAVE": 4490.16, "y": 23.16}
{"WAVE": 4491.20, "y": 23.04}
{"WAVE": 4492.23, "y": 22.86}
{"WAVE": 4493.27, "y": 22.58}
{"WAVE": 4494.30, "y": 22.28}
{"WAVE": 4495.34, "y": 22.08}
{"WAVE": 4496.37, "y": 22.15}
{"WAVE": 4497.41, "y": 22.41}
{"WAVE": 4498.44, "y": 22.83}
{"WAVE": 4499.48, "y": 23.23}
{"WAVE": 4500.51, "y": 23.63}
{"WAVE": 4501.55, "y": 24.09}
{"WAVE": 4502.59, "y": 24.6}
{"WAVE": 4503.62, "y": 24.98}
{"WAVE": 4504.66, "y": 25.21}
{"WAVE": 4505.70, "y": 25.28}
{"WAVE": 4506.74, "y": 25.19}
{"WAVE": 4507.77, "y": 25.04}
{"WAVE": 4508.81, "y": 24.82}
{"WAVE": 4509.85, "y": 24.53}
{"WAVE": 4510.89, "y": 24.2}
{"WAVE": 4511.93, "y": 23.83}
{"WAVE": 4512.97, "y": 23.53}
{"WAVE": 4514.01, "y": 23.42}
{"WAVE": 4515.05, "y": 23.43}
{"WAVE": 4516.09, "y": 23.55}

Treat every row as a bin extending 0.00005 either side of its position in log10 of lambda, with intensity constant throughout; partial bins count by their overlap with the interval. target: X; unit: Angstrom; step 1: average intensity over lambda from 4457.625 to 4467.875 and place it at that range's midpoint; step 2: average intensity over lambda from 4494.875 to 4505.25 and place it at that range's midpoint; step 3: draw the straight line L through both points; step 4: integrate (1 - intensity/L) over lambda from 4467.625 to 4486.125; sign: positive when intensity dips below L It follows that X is -1.04 Angstrom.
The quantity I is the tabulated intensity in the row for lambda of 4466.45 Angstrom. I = 20.99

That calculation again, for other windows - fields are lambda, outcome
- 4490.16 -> 23.16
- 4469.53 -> 21.23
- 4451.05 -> 20.76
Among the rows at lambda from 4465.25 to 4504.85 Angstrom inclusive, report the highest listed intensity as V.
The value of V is 25.21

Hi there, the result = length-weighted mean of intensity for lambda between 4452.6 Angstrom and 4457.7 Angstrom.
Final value 17.9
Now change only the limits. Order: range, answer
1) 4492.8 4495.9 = 22.3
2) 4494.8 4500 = 22.6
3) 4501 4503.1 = 24.3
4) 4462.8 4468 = 20.8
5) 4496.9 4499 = 22.6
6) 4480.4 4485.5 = 21.2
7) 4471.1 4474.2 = 23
